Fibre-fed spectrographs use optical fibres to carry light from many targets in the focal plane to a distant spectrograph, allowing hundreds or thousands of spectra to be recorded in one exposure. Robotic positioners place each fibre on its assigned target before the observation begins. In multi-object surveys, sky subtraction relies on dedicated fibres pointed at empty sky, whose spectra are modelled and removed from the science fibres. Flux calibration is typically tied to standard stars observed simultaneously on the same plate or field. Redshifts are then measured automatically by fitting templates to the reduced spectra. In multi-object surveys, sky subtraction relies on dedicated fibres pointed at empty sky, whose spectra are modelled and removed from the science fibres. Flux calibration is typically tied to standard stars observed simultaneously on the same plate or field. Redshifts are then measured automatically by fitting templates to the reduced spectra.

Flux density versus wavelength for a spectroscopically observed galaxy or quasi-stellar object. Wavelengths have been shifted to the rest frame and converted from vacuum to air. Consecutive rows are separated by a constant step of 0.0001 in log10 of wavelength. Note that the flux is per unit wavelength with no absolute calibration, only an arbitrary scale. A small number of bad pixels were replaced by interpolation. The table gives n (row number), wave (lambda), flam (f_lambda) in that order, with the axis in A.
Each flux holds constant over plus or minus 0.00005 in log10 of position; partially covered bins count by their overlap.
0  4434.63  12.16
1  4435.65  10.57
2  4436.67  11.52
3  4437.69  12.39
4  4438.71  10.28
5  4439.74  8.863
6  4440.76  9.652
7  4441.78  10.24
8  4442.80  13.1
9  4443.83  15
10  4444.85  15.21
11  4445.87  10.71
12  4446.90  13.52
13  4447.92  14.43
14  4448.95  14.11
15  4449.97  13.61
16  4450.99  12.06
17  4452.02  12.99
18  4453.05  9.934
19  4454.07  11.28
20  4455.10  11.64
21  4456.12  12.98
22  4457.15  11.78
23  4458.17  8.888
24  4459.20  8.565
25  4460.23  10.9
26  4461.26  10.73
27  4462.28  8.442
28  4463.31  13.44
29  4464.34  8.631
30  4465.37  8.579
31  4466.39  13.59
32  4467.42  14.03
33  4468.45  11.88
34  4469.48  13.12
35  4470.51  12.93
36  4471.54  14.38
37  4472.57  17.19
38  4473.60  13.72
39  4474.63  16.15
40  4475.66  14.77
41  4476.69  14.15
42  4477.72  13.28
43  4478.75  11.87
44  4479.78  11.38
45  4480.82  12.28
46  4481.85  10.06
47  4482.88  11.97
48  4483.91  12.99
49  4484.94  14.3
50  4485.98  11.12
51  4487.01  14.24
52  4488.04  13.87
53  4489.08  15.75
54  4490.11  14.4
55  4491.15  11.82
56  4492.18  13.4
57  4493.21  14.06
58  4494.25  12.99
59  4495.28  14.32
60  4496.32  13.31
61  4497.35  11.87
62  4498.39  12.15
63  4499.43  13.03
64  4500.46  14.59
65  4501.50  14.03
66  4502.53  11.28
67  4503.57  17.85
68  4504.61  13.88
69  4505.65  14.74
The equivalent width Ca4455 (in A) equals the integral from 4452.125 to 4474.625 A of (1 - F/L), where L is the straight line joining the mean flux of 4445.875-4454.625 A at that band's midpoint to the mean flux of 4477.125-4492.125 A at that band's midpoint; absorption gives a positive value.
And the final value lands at 1.47 A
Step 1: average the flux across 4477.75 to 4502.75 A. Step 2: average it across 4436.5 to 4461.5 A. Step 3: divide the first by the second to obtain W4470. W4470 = 1.10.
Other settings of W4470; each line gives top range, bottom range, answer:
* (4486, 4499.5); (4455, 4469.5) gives 1.21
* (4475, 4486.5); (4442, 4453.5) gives 0.96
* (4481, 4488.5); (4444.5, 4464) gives 1.07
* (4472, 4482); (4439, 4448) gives 1.12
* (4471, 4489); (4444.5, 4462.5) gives 1.14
